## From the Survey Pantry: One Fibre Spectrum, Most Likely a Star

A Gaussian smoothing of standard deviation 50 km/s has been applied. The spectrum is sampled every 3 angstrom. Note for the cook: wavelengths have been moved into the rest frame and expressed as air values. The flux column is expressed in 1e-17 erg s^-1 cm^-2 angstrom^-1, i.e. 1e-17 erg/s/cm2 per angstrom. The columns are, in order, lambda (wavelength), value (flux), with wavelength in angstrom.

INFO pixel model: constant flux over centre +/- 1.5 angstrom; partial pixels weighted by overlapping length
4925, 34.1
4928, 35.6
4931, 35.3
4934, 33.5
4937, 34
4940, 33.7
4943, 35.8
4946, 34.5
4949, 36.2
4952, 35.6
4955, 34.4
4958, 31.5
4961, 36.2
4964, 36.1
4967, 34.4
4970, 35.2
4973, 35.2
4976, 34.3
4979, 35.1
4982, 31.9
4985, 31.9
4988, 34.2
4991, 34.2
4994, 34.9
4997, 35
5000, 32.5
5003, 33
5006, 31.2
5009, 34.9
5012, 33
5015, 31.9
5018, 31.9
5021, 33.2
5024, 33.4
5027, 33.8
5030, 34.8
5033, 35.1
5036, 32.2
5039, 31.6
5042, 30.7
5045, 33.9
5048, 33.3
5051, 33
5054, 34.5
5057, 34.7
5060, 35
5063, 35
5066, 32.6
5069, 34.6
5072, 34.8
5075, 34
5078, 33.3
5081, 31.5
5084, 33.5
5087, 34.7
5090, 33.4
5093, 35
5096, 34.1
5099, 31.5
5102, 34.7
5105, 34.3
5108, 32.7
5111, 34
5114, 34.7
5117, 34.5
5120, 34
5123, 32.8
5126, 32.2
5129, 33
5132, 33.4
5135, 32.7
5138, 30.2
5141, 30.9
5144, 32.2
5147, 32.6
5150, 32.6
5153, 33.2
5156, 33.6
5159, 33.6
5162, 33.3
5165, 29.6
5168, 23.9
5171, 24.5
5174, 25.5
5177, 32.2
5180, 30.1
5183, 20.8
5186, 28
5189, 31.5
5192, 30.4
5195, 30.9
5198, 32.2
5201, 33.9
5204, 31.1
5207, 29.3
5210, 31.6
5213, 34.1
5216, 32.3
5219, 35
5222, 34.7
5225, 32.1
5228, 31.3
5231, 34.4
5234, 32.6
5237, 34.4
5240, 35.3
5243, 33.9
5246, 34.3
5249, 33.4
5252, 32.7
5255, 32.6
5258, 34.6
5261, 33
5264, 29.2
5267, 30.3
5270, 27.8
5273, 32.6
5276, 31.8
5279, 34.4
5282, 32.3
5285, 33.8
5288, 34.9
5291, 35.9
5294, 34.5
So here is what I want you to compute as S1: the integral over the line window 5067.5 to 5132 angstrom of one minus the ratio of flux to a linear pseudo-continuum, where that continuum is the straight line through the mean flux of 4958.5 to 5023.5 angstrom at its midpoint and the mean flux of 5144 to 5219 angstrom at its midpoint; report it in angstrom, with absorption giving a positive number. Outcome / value -3.5 angstrom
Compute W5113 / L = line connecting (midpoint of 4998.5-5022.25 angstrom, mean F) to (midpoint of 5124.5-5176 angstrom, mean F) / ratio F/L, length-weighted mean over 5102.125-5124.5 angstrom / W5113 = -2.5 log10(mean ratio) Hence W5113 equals -0.08 mag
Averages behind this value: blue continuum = 32.7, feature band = 33.9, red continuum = 31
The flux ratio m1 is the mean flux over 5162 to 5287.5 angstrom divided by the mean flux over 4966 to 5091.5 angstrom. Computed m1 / 0.94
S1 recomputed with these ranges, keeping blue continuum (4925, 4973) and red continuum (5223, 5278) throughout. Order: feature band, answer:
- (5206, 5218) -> 0.3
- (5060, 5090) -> 0.1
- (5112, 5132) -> 0.0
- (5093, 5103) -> 0.0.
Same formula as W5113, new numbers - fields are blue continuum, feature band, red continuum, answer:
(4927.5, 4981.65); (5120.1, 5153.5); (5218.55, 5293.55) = 0.04 mag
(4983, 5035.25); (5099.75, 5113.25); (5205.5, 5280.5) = -0.02 mag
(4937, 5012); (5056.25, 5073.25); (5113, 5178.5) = -0.05 mag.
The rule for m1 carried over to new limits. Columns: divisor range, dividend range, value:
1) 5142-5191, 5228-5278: 1.09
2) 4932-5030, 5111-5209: 0.92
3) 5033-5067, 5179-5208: 0.89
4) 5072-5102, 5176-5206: 0.90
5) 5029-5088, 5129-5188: 0.90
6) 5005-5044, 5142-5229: 0.94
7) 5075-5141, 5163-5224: 0.90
